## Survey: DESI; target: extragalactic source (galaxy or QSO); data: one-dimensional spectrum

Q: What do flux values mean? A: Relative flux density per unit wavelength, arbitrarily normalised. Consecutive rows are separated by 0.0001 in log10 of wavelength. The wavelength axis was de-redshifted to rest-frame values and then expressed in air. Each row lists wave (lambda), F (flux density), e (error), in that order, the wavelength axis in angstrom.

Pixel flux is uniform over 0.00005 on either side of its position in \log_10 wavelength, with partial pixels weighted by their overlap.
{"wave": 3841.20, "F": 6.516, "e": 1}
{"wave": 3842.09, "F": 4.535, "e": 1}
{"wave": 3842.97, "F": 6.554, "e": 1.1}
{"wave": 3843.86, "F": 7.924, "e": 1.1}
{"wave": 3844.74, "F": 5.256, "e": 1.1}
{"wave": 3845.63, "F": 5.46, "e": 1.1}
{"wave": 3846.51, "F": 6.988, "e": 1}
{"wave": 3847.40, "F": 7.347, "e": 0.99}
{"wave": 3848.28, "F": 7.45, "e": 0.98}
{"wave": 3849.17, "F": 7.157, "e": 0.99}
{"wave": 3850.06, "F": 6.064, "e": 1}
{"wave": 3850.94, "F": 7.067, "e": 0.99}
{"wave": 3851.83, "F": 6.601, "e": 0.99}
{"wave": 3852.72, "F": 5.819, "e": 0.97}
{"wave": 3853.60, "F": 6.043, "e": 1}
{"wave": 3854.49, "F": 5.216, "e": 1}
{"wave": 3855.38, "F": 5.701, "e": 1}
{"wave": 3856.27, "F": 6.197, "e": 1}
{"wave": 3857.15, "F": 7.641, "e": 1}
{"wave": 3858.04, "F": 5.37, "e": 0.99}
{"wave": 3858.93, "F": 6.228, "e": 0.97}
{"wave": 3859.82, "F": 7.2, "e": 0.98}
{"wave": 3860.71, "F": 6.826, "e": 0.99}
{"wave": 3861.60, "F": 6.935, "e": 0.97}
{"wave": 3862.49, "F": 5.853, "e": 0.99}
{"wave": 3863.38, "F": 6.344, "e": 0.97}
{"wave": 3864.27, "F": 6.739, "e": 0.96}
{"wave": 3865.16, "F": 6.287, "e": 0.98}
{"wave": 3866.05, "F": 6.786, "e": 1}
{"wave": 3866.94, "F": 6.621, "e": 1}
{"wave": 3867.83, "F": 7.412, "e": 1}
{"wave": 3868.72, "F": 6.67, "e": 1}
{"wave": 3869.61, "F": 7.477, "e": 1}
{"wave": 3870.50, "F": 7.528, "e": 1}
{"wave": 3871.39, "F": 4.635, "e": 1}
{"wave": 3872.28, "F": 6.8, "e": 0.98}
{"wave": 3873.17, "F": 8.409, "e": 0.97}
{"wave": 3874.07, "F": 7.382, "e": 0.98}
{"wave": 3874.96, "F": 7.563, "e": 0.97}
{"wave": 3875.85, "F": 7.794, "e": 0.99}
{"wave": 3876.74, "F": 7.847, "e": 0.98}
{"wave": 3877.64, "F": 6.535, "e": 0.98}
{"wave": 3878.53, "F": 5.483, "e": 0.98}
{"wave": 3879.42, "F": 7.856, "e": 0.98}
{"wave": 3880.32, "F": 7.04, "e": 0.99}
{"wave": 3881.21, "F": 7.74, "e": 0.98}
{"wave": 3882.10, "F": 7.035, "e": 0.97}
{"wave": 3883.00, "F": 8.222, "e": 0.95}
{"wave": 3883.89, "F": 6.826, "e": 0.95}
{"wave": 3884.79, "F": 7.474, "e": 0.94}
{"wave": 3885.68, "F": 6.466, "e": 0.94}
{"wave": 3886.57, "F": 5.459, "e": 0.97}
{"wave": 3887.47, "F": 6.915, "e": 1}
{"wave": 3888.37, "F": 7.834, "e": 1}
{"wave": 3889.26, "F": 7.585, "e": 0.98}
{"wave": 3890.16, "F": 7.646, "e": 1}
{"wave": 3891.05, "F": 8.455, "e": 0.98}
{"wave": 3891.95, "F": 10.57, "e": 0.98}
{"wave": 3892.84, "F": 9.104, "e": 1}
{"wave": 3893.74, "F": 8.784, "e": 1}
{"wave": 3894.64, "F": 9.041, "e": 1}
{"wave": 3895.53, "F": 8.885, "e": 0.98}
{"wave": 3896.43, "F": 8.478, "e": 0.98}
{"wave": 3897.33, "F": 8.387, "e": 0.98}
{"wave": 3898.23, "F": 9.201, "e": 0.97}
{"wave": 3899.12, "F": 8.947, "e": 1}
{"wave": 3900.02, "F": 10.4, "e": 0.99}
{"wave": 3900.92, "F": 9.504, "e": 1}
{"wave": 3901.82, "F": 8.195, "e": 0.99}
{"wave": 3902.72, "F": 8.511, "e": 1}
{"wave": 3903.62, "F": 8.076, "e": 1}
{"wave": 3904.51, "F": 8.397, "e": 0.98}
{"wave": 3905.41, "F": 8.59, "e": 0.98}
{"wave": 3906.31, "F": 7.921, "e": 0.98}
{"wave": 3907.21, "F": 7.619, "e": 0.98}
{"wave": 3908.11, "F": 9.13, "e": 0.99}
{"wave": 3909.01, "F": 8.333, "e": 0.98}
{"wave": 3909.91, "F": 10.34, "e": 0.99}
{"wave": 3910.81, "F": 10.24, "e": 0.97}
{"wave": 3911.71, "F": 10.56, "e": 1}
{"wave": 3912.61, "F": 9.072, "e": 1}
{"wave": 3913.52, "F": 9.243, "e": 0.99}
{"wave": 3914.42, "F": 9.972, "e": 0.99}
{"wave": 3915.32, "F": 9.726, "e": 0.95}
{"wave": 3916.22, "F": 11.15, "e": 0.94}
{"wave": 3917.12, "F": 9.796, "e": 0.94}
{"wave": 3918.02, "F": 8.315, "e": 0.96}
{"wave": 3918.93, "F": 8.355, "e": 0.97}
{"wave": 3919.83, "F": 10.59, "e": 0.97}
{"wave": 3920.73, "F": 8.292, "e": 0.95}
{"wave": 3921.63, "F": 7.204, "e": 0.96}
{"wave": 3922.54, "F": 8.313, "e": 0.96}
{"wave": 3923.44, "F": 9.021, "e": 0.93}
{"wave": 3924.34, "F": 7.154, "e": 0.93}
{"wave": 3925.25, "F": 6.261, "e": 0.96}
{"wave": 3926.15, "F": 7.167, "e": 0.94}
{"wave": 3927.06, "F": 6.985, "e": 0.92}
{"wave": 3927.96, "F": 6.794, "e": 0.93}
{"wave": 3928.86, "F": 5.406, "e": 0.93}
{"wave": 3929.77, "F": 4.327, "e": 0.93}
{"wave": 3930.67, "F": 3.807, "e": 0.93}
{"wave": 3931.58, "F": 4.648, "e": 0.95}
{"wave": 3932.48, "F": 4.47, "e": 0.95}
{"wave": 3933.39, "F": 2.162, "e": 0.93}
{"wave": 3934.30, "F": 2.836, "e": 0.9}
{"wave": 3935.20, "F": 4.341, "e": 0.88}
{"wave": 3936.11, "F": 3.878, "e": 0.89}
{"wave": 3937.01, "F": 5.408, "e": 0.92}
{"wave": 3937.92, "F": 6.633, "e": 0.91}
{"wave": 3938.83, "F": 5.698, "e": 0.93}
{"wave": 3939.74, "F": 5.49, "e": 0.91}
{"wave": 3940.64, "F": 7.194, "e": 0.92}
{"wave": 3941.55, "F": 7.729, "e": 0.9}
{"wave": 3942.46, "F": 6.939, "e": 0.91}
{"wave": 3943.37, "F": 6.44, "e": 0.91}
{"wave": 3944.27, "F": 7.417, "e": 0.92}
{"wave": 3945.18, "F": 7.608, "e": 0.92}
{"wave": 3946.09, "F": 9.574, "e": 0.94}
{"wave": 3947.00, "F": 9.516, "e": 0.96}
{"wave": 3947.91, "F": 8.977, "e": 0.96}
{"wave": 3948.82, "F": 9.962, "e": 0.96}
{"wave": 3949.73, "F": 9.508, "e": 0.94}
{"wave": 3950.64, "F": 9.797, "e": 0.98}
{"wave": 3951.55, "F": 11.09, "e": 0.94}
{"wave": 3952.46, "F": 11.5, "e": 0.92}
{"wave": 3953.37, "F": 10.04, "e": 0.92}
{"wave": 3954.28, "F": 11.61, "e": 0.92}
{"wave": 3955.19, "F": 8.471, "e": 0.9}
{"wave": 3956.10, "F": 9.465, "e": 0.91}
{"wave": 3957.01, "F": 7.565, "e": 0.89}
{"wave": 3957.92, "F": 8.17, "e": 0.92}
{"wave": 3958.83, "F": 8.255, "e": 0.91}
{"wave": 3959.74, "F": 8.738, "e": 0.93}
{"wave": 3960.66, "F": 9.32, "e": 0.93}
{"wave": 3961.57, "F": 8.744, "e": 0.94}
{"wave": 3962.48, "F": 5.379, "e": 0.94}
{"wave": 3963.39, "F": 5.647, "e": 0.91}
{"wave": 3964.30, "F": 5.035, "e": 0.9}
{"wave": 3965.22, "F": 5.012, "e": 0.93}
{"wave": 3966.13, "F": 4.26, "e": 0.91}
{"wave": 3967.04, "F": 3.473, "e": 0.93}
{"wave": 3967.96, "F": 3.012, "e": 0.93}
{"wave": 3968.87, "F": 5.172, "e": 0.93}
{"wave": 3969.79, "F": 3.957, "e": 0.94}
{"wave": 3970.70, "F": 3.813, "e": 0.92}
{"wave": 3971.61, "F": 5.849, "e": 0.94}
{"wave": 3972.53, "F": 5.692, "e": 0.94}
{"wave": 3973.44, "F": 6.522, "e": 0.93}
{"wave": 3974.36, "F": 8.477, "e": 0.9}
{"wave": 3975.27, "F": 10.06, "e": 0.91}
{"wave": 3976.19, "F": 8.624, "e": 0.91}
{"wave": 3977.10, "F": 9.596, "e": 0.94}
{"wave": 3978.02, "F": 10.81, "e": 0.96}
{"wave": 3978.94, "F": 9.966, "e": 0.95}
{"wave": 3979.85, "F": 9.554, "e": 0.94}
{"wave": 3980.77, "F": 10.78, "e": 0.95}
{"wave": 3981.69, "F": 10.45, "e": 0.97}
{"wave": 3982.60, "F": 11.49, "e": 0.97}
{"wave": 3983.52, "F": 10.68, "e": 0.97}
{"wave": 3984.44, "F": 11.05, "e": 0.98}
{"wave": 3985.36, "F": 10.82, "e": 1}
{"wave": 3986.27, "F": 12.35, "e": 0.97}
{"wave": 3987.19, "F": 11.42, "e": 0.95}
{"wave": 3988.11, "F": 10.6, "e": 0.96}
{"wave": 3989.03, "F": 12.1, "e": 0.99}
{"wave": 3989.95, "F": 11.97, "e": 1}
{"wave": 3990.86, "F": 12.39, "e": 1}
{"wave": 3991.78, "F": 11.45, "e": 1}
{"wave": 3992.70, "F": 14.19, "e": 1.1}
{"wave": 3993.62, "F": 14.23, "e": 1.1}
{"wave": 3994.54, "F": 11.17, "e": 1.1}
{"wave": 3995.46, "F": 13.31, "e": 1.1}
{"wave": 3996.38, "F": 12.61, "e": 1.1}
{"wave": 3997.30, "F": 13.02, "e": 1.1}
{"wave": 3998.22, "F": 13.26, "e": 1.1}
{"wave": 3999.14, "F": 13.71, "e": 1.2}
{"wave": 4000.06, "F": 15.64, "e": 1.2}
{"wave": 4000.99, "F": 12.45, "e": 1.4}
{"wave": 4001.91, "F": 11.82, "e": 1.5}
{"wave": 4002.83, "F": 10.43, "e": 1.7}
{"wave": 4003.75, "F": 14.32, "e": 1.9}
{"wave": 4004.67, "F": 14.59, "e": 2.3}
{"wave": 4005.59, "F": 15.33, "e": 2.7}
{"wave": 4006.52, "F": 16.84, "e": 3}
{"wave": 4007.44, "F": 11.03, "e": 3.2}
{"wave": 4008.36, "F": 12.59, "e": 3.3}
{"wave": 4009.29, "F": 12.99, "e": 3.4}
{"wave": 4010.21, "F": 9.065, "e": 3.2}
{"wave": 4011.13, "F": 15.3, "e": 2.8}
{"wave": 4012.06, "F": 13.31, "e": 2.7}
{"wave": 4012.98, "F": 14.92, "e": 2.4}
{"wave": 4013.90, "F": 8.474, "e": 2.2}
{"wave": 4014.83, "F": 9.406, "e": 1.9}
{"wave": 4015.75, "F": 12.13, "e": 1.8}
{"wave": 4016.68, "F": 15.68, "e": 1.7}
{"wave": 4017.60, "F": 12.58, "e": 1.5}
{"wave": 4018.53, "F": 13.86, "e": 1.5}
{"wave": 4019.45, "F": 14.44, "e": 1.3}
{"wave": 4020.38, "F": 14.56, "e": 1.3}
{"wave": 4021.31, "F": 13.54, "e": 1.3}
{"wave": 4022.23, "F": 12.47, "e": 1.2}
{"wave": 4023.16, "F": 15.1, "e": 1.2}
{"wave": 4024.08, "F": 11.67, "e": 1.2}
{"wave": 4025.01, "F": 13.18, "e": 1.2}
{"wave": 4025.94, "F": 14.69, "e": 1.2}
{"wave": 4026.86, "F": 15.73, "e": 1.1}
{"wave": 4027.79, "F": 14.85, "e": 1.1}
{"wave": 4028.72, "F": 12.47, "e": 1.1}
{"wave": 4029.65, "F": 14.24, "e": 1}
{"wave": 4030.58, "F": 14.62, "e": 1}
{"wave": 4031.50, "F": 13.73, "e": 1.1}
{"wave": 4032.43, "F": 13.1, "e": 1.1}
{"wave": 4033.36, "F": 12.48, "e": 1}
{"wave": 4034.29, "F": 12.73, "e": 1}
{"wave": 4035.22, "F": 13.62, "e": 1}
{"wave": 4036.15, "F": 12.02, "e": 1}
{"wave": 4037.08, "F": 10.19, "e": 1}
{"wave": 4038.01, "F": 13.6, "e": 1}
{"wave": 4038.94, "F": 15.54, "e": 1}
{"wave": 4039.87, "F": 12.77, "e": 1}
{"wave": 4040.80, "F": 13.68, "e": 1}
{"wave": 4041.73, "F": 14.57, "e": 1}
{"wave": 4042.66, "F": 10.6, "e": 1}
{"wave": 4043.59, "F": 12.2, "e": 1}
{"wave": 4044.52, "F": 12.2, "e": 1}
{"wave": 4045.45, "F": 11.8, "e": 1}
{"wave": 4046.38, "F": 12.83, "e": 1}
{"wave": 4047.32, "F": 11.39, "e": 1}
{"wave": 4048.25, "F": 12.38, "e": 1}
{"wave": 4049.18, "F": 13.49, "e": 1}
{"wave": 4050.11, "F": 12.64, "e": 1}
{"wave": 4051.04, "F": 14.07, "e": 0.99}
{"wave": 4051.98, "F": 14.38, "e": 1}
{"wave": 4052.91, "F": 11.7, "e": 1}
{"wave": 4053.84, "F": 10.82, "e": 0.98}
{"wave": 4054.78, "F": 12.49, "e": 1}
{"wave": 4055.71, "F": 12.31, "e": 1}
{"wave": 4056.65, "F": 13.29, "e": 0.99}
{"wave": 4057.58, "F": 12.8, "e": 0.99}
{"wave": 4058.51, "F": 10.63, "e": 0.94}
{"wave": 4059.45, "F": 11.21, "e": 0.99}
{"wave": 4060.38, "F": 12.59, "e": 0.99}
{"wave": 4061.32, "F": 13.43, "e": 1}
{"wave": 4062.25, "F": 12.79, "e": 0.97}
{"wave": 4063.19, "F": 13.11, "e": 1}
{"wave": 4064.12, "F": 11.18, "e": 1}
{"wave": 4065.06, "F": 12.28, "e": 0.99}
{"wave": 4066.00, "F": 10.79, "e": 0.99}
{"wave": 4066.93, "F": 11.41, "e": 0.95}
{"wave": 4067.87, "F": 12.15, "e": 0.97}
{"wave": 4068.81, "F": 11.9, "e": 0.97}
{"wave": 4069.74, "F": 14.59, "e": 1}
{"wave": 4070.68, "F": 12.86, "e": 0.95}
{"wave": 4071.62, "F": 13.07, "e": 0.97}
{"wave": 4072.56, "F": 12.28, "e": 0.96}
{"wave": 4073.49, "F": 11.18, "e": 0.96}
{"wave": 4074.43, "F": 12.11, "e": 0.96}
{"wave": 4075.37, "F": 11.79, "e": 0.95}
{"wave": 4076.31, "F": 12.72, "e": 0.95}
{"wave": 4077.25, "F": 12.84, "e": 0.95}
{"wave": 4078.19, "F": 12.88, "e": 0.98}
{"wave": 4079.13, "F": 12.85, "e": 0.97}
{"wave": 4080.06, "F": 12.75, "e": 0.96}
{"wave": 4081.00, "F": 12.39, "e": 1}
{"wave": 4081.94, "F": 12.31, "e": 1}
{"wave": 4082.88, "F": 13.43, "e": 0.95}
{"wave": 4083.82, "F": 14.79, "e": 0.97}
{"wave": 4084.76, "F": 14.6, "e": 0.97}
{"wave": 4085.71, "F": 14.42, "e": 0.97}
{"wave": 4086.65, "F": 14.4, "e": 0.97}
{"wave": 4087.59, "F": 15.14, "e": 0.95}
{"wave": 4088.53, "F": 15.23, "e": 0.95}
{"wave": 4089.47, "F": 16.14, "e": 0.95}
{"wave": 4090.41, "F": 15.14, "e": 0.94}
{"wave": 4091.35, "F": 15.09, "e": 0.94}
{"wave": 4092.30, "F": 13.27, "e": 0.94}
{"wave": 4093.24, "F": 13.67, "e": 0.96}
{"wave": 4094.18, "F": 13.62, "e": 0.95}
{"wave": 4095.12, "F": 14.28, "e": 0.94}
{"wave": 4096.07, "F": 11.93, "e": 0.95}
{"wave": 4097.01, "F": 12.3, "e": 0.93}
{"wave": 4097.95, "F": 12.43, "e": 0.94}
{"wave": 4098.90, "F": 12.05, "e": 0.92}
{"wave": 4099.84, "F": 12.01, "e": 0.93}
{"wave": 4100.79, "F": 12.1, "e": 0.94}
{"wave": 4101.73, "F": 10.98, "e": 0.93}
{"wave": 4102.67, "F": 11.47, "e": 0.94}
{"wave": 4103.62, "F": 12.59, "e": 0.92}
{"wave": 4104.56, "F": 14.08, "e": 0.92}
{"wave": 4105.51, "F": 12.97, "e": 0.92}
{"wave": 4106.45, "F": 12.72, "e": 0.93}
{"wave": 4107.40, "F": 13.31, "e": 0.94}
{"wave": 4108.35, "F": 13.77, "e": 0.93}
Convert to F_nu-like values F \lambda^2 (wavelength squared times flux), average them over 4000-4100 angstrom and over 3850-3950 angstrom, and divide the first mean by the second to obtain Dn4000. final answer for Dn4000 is 1.89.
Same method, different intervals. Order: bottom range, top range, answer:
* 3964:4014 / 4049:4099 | 1.27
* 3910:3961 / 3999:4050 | 1.75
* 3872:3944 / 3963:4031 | 1.55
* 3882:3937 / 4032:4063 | 1.74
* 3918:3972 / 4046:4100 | 1.98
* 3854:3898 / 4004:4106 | 1.97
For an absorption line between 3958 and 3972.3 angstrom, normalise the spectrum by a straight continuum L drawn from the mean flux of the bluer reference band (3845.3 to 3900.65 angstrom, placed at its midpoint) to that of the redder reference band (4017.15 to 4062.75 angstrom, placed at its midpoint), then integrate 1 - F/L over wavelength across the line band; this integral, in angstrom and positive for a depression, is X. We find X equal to 6.4 angstrom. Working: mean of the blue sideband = 7.24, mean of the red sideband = 13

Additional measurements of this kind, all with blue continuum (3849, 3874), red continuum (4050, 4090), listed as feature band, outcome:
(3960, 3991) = 5.4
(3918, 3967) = 9.7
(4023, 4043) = -2.9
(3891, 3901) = -2.0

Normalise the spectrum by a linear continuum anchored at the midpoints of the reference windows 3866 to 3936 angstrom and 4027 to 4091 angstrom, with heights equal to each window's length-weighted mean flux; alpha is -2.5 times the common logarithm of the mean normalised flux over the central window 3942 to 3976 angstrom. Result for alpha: 0.25 mag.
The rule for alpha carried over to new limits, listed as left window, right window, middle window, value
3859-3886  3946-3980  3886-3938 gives -0.07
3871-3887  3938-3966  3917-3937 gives 0.22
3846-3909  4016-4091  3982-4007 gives -0.14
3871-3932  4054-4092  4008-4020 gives -0.13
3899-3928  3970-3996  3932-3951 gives 0.36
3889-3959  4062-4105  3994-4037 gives -0.21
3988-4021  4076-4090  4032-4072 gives 0.08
